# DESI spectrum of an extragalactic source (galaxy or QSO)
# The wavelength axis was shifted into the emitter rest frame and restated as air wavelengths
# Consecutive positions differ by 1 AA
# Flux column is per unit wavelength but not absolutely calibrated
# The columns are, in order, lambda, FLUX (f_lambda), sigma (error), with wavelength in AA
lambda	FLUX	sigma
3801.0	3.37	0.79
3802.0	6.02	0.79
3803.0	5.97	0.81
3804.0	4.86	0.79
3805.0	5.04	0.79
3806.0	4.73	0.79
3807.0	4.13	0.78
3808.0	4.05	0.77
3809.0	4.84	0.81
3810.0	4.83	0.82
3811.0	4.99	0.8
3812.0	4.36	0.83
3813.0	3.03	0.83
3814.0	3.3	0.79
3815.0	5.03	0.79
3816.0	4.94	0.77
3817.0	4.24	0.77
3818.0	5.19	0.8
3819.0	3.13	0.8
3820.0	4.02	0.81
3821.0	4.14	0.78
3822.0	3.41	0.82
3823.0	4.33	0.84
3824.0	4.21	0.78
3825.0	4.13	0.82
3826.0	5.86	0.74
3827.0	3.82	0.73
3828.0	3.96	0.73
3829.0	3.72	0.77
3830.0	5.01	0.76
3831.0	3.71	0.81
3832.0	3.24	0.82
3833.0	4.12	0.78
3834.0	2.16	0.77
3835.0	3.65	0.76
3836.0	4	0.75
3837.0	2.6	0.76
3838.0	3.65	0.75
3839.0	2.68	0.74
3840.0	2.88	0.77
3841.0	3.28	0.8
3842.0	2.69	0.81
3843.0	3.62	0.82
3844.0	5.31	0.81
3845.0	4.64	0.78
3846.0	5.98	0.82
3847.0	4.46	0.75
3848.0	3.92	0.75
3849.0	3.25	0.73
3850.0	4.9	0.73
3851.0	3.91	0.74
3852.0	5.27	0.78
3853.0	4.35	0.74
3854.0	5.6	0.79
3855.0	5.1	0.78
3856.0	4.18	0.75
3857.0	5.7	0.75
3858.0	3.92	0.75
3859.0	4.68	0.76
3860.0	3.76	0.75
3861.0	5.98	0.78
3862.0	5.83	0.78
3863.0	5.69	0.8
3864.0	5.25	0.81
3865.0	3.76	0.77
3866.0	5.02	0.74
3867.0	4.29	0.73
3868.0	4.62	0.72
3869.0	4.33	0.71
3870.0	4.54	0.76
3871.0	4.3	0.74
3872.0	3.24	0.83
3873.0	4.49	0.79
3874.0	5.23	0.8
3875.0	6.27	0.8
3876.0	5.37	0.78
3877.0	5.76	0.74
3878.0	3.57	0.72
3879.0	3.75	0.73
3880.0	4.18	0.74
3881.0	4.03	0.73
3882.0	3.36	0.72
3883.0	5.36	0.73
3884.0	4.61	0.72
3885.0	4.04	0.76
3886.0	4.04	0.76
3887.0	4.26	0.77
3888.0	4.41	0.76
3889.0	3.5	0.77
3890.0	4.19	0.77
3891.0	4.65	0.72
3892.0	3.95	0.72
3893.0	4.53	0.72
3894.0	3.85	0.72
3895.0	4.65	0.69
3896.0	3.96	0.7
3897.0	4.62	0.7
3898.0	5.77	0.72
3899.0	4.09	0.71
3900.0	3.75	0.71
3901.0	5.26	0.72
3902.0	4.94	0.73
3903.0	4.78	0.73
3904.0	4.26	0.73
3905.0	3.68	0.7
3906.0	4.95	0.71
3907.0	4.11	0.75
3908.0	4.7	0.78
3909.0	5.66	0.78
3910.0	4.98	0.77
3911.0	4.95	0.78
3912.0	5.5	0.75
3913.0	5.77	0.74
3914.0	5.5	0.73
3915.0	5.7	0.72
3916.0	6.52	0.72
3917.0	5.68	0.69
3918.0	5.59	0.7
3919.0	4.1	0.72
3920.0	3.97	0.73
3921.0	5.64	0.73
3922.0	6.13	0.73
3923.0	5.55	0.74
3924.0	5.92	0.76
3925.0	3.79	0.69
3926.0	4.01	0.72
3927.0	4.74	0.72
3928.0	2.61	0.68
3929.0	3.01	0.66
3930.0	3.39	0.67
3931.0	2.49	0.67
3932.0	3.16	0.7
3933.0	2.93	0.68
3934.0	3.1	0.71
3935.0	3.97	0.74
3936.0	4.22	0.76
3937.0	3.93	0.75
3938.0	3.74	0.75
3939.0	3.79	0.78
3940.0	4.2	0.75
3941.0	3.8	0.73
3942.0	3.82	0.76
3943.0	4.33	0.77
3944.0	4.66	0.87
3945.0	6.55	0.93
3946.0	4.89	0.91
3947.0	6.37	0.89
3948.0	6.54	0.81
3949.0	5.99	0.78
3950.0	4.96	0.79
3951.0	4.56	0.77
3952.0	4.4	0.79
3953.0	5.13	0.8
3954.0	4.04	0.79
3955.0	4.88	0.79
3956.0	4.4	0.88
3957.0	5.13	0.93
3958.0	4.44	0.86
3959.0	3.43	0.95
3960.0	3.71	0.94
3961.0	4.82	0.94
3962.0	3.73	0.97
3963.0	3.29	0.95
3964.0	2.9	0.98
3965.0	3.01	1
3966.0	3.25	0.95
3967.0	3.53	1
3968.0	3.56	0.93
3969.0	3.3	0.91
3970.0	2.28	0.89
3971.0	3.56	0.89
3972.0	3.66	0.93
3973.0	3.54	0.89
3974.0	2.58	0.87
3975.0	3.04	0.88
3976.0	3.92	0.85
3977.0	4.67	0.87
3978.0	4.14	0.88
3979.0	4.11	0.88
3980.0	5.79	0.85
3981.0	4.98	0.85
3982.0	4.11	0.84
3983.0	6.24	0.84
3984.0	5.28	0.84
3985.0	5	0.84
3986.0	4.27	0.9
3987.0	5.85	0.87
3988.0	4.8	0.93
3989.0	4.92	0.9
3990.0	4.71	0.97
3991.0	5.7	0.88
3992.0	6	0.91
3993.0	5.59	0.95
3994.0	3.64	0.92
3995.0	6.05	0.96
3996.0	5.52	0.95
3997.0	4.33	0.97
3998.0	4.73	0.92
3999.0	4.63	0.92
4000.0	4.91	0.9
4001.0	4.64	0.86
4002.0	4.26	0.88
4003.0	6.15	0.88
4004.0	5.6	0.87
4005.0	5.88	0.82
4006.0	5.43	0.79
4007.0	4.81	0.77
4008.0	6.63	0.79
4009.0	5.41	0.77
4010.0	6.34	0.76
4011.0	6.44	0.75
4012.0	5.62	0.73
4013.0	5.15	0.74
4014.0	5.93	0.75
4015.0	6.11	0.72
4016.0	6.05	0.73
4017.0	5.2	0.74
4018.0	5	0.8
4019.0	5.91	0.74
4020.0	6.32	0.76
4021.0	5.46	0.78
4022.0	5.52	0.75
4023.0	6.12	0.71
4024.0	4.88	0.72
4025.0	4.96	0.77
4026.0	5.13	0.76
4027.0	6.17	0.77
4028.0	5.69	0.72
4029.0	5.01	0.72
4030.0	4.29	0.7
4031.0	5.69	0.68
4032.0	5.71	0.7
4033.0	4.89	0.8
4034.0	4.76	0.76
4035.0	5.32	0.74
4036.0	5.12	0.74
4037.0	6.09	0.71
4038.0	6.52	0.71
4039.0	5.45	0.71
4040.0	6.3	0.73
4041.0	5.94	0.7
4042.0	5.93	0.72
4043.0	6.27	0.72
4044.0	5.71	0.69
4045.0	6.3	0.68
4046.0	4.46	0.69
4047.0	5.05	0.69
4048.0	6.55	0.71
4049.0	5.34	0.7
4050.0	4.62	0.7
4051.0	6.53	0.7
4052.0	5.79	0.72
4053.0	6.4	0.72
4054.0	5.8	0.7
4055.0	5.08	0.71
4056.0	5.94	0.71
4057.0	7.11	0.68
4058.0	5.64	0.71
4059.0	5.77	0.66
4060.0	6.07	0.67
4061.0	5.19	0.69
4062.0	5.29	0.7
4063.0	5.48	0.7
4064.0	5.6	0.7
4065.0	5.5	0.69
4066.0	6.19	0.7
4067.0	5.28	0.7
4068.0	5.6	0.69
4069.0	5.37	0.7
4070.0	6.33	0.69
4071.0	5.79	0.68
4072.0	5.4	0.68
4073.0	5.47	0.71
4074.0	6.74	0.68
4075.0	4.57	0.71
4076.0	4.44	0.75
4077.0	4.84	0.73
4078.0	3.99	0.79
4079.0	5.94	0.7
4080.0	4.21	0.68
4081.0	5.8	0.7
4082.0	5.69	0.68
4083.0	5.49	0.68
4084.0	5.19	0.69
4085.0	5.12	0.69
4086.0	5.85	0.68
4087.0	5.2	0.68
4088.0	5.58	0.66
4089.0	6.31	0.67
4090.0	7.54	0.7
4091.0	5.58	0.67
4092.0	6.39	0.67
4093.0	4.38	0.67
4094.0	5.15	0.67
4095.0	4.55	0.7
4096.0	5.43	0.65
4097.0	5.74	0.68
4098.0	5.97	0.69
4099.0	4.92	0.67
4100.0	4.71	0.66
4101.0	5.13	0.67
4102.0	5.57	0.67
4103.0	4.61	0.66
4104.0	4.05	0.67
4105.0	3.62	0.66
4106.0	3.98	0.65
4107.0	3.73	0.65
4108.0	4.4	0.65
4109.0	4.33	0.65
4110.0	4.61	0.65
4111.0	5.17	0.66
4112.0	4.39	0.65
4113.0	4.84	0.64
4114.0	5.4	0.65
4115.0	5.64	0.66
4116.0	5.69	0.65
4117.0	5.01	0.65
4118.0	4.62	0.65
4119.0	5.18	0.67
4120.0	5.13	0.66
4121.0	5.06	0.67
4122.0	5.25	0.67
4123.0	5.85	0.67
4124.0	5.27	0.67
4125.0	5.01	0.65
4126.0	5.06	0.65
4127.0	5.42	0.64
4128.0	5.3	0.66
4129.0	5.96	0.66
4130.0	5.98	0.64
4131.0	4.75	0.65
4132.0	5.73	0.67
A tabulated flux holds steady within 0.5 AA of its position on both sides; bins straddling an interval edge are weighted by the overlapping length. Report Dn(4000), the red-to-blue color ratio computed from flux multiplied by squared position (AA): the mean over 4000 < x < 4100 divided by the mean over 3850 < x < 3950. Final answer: 1.30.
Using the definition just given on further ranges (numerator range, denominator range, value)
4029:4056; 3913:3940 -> 1.36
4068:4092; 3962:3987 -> 1.47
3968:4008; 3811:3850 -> 1.28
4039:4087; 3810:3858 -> 1.52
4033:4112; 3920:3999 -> 1.31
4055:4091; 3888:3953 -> 1.31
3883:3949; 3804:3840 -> 1.18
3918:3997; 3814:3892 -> 1.07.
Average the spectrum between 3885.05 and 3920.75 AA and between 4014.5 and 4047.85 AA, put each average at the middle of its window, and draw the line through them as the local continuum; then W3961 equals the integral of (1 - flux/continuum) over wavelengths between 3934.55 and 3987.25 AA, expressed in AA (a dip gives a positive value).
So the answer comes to 8.2 AA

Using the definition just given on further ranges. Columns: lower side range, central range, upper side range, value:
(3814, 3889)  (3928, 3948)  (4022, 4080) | 3.3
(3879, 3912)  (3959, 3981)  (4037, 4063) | 6.2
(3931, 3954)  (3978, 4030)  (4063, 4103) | -4.8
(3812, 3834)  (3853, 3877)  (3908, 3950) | -2.9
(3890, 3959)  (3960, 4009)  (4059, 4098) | 4.3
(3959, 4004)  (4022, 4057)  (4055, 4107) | -4.5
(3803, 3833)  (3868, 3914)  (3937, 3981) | -3.2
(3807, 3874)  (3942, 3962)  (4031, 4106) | 0.1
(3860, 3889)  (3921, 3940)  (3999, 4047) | 3.8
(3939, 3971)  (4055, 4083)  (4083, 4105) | -2.0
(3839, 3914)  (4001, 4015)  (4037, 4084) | -0.9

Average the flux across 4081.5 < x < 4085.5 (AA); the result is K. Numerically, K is 5.37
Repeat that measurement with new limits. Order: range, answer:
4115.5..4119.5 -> 5.12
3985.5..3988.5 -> 4.97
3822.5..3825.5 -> 4.22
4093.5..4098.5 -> 5.37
